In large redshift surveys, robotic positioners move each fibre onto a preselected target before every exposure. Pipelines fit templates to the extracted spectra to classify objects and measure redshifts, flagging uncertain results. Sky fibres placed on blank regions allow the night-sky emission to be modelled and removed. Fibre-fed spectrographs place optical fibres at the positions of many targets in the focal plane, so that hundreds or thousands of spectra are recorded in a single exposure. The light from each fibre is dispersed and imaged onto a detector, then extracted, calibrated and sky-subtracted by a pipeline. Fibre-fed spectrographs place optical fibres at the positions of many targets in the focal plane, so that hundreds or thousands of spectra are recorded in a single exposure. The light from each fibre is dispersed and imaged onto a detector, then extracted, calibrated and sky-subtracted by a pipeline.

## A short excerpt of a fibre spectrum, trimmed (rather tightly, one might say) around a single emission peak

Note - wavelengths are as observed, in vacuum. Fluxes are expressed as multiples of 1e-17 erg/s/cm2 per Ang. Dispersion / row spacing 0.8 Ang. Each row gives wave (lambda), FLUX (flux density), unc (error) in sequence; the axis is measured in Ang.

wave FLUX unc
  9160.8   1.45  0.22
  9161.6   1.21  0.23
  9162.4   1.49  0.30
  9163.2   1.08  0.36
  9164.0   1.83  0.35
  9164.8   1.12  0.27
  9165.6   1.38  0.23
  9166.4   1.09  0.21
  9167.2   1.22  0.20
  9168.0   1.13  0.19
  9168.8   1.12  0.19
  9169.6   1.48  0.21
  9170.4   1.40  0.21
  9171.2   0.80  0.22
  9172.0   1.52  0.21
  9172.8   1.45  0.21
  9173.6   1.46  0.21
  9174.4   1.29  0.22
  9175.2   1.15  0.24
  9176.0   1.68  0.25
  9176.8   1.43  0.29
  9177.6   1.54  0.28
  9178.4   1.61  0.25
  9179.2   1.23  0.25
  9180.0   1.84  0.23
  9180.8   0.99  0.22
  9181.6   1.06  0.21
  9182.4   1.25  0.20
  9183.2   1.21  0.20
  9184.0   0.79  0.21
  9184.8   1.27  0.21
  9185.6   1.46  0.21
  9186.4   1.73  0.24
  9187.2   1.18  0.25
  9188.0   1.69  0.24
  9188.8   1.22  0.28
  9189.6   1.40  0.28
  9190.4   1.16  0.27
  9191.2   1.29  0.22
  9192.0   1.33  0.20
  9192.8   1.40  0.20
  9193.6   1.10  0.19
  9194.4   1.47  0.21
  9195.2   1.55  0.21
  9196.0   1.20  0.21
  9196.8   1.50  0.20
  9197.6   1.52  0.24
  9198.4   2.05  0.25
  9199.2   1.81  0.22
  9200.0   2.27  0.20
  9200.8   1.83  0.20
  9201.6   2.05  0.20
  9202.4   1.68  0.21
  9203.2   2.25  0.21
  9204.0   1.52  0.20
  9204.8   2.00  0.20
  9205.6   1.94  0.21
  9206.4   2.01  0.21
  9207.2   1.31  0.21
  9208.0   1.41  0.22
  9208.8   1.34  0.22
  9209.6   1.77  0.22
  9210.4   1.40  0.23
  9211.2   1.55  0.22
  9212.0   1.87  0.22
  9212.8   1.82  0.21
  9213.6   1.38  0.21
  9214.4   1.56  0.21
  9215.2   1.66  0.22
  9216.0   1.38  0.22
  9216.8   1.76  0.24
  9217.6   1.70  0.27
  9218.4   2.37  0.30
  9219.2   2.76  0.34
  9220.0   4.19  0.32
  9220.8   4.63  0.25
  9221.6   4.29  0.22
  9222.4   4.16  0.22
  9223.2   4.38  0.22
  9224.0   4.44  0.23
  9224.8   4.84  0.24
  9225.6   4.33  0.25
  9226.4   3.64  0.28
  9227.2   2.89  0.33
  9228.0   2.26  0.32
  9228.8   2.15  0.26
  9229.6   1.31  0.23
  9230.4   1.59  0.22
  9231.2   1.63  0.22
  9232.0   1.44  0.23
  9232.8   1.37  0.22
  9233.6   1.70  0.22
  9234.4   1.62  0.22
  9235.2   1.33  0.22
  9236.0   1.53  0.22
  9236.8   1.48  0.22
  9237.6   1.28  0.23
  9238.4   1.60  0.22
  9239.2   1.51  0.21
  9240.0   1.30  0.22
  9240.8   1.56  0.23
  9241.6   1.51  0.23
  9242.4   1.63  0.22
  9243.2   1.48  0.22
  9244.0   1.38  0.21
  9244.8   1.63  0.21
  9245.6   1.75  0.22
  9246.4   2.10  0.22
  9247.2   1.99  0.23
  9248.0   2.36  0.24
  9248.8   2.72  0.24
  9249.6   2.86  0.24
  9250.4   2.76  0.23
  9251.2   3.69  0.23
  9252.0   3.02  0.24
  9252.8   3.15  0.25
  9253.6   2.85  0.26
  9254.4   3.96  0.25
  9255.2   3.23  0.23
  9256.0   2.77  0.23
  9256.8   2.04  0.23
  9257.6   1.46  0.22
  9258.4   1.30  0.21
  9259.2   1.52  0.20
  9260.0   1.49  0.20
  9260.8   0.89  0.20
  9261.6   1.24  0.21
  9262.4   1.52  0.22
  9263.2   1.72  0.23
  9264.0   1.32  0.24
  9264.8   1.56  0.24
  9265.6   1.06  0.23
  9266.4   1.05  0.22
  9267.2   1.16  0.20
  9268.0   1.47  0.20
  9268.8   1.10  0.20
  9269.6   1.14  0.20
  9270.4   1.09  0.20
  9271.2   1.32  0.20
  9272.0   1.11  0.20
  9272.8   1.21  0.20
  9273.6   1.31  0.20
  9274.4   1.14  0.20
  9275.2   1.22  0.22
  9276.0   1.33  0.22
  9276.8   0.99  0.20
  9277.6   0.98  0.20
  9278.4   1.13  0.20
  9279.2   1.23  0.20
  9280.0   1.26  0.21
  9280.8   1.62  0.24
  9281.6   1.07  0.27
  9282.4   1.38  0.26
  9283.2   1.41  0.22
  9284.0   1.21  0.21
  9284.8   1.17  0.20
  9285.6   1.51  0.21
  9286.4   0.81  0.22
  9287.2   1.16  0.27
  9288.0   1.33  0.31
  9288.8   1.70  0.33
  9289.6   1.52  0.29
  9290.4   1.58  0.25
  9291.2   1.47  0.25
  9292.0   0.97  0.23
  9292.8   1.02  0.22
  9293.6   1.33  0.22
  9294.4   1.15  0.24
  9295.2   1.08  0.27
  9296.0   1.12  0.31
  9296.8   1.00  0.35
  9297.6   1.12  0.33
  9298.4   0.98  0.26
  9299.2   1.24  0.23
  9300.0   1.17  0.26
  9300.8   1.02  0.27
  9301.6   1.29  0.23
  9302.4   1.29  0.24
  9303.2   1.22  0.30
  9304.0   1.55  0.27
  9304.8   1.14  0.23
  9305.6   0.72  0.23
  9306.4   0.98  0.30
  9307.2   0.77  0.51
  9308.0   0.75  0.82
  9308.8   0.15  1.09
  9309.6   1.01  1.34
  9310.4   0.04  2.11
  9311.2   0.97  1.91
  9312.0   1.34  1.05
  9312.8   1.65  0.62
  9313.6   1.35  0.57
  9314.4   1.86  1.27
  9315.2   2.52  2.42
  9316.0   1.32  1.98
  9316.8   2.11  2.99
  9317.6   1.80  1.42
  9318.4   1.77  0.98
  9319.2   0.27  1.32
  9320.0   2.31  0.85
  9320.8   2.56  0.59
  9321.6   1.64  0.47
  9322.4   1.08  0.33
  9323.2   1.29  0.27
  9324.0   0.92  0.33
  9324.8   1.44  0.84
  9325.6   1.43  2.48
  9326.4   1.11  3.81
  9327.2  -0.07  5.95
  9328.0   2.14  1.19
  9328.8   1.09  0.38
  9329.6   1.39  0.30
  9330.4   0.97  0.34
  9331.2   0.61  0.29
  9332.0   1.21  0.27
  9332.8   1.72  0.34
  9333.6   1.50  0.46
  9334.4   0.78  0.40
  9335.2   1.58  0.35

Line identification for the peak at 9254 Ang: [N II] 6583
